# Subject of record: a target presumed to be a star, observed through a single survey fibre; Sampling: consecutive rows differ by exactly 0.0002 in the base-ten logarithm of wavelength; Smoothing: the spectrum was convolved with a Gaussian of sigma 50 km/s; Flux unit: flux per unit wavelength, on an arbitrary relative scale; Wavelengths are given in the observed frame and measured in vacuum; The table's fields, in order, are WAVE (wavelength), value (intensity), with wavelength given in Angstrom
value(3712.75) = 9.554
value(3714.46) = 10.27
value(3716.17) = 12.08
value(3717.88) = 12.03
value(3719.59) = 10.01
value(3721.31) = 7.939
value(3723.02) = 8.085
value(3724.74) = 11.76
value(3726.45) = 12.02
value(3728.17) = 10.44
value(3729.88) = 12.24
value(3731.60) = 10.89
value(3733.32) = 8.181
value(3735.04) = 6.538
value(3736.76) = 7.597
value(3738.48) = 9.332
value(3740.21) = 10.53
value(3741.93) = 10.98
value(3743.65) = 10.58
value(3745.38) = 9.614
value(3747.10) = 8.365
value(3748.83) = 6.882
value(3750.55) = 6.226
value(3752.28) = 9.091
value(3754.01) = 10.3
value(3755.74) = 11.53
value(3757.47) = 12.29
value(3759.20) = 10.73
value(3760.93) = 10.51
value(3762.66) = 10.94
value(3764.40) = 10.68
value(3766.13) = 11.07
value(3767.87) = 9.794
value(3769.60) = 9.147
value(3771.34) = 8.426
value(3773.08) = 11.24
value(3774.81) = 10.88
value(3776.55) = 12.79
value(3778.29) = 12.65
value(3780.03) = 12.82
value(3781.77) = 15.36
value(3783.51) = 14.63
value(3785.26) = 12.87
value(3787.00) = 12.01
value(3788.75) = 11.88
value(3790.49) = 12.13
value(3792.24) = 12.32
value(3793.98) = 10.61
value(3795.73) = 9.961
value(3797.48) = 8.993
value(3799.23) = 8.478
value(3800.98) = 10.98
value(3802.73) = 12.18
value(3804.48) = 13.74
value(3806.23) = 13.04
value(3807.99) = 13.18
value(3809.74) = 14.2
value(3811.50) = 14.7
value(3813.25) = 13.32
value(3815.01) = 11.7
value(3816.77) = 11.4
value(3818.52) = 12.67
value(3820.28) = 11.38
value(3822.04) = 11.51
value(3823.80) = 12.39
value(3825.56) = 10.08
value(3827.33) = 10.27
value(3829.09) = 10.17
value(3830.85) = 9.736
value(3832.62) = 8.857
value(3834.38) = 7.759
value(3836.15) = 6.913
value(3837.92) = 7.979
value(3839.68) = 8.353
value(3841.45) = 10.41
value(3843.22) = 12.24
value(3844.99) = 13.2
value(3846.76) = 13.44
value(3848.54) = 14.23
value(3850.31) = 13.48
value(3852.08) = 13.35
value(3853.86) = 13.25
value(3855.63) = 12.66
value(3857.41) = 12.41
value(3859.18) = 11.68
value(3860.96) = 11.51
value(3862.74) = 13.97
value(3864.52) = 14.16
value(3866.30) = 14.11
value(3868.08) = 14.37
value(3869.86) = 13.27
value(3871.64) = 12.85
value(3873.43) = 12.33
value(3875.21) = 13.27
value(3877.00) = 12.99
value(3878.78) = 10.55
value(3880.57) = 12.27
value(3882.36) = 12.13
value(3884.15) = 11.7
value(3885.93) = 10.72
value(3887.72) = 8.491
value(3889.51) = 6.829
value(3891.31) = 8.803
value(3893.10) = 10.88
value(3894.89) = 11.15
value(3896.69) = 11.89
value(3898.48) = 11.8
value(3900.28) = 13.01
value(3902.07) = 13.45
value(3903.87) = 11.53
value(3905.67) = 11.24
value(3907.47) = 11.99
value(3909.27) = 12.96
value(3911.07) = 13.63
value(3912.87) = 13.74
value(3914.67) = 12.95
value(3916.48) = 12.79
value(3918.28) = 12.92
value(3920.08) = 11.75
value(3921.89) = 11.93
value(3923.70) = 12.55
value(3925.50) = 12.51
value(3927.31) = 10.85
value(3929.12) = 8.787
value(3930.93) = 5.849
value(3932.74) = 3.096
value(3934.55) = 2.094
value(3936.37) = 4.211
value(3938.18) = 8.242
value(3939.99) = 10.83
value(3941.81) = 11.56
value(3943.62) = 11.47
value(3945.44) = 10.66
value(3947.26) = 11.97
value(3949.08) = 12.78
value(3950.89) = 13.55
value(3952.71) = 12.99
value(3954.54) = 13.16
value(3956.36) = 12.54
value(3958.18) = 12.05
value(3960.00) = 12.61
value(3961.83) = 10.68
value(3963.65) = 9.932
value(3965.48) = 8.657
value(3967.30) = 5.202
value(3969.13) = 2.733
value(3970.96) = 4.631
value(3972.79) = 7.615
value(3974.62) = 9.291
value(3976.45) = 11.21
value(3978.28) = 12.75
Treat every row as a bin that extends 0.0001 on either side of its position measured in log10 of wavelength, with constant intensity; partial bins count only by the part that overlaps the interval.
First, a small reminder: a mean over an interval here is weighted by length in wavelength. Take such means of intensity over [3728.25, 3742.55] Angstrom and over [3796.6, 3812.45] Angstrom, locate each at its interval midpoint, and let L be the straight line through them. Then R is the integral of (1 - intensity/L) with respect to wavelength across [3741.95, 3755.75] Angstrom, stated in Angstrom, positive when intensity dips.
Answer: 1.41 Angstrom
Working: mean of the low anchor 9.56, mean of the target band 9.04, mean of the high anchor 12.2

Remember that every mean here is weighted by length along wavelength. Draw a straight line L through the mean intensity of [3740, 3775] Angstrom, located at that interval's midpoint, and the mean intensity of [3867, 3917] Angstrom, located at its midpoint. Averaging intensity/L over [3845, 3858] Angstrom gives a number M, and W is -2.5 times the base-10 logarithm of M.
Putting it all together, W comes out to -0.17 mag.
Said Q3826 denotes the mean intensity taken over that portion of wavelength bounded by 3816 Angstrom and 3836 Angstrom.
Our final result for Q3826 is 10.4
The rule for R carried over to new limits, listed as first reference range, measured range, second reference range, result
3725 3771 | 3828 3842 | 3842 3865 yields 4.1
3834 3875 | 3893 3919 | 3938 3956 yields -0.9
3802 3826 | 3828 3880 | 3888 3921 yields 1.6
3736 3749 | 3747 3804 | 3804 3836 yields -3.5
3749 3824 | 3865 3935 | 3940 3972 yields -3.7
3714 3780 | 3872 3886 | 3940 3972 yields -2.4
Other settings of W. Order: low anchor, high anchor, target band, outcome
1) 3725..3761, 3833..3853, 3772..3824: -0.17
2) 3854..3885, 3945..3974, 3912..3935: 0.09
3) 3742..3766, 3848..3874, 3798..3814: -0.10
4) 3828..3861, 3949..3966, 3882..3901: 0.08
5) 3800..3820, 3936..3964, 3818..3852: 0.16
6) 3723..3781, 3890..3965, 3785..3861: -0.10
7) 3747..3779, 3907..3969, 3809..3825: -0.21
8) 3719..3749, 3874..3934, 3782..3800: -0.14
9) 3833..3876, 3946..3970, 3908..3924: -0.14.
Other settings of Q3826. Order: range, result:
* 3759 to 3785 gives 11.5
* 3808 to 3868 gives 11.8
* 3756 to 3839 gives 11.3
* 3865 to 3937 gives 11.1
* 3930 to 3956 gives 9.53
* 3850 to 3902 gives 12.1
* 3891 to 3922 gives 12.2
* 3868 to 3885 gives 12.5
